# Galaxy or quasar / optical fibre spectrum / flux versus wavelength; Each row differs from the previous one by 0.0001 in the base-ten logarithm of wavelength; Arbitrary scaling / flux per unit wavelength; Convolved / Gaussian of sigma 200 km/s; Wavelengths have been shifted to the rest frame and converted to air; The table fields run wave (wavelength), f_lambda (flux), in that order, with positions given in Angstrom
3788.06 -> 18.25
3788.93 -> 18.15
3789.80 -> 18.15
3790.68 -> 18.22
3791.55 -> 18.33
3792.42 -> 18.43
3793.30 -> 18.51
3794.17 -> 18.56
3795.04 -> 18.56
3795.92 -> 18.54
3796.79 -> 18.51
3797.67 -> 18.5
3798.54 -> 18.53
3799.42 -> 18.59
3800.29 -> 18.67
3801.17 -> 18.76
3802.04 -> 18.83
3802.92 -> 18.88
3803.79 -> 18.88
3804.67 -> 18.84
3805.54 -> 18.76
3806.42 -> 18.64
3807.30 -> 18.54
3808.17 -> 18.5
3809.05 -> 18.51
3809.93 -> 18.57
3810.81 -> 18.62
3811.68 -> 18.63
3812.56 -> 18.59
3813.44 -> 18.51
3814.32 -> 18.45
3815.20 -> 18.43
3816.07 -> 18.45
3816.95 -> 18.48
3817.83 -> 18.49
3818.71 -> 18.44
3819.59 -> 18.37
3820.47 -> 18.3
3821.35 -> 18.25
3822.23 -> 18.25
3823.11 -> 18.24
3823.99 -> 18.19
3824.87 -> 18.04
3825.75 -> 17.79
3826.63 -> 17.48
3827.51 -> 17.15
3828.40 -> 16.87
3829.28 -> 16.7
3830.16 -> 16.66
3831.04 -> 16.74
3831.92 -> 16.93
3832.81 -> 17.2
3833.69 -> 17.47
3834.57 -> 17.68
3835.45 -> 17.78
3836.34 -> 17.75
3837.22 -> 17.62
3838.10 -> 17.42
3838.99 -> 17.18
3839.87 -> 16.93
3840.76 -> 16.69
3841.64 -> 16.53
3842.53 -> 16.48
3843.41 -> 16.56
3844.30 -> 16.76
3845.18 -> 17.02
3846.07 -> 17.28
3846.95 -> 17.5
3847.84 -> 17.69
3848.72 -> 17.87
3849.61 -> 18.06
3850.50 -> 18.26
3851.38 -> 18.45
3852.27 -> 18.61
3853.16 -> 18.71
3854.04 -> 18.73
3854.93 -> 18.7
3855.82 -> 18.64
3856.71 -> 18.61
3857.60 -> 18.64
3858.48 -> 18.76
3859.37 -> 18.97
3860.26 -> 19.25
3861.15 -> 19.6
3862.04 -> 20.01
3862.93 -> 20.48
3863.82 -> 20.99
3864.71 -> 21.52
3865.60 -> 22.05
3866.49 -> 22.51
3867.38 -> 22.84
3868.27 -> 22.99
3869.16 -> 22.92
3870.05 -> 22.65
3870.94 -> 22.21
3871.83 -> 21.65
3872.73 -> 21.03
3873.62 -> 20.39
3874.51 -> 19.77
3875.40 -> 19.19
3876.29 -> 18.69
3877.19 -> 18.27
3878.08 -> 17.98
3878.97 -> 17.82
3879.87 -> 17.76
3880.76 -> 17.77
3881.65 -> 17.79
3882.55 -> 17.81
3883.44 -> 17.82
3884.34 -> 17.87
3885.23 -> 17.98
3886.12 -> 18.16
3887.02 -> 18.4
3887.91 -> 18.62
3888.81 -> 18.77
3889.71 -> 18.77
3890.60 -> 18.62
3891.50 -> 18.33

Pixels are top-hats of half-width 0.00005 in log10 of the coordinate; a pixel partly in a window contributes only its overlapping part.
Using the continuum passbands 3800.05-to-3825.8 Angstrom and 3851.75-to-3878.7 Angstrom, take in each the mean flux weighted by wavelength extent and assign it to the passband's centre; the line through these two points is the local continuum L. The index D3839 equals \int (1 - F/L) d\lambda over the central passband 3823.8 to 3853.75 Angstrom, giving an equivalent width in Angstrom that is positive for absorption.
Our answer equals 2.96 Angstrom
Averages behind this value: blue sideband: 18.5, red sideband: 20.2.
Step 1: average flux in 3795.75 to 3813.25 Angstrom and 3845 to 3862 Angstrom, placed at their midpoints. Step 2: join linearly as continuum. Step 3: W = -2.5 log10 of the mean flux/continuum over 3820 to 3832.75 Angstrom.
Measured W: 0.06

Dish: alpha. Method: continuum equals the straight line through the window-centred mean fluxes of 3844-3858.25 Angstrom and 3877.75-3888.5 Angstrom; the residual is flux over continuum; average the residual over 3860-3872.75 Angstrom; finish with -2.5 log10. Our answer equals -0.19 mag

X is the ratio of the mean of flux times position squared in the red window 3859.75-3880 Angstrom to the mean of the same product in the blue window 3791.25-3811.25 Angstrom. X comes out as 1.1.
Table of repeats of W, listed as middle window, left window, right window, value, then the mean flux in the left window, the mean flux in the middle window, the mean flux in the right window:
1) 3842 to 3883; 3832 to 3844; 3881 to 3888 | -0.097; 17.2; 19.3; 18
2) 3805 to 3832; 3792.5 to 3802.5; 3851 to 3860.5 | 0.031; 18.6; 18.1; 18.7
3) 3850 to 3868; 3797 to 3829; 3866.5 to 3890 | -0.031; 18.4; 19.7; 19.5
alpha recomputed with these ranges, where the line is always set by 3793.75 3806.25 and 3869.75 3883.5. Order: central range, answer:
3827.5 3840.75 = 0.11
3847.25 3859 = 0.04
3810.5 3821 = 0.02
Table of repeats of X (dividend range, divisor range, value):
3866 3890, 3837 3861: 1.11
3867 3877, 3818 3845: 1.24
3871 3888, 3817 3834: 1.09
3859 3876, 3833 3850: 1.24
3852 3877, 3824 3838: 1.19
